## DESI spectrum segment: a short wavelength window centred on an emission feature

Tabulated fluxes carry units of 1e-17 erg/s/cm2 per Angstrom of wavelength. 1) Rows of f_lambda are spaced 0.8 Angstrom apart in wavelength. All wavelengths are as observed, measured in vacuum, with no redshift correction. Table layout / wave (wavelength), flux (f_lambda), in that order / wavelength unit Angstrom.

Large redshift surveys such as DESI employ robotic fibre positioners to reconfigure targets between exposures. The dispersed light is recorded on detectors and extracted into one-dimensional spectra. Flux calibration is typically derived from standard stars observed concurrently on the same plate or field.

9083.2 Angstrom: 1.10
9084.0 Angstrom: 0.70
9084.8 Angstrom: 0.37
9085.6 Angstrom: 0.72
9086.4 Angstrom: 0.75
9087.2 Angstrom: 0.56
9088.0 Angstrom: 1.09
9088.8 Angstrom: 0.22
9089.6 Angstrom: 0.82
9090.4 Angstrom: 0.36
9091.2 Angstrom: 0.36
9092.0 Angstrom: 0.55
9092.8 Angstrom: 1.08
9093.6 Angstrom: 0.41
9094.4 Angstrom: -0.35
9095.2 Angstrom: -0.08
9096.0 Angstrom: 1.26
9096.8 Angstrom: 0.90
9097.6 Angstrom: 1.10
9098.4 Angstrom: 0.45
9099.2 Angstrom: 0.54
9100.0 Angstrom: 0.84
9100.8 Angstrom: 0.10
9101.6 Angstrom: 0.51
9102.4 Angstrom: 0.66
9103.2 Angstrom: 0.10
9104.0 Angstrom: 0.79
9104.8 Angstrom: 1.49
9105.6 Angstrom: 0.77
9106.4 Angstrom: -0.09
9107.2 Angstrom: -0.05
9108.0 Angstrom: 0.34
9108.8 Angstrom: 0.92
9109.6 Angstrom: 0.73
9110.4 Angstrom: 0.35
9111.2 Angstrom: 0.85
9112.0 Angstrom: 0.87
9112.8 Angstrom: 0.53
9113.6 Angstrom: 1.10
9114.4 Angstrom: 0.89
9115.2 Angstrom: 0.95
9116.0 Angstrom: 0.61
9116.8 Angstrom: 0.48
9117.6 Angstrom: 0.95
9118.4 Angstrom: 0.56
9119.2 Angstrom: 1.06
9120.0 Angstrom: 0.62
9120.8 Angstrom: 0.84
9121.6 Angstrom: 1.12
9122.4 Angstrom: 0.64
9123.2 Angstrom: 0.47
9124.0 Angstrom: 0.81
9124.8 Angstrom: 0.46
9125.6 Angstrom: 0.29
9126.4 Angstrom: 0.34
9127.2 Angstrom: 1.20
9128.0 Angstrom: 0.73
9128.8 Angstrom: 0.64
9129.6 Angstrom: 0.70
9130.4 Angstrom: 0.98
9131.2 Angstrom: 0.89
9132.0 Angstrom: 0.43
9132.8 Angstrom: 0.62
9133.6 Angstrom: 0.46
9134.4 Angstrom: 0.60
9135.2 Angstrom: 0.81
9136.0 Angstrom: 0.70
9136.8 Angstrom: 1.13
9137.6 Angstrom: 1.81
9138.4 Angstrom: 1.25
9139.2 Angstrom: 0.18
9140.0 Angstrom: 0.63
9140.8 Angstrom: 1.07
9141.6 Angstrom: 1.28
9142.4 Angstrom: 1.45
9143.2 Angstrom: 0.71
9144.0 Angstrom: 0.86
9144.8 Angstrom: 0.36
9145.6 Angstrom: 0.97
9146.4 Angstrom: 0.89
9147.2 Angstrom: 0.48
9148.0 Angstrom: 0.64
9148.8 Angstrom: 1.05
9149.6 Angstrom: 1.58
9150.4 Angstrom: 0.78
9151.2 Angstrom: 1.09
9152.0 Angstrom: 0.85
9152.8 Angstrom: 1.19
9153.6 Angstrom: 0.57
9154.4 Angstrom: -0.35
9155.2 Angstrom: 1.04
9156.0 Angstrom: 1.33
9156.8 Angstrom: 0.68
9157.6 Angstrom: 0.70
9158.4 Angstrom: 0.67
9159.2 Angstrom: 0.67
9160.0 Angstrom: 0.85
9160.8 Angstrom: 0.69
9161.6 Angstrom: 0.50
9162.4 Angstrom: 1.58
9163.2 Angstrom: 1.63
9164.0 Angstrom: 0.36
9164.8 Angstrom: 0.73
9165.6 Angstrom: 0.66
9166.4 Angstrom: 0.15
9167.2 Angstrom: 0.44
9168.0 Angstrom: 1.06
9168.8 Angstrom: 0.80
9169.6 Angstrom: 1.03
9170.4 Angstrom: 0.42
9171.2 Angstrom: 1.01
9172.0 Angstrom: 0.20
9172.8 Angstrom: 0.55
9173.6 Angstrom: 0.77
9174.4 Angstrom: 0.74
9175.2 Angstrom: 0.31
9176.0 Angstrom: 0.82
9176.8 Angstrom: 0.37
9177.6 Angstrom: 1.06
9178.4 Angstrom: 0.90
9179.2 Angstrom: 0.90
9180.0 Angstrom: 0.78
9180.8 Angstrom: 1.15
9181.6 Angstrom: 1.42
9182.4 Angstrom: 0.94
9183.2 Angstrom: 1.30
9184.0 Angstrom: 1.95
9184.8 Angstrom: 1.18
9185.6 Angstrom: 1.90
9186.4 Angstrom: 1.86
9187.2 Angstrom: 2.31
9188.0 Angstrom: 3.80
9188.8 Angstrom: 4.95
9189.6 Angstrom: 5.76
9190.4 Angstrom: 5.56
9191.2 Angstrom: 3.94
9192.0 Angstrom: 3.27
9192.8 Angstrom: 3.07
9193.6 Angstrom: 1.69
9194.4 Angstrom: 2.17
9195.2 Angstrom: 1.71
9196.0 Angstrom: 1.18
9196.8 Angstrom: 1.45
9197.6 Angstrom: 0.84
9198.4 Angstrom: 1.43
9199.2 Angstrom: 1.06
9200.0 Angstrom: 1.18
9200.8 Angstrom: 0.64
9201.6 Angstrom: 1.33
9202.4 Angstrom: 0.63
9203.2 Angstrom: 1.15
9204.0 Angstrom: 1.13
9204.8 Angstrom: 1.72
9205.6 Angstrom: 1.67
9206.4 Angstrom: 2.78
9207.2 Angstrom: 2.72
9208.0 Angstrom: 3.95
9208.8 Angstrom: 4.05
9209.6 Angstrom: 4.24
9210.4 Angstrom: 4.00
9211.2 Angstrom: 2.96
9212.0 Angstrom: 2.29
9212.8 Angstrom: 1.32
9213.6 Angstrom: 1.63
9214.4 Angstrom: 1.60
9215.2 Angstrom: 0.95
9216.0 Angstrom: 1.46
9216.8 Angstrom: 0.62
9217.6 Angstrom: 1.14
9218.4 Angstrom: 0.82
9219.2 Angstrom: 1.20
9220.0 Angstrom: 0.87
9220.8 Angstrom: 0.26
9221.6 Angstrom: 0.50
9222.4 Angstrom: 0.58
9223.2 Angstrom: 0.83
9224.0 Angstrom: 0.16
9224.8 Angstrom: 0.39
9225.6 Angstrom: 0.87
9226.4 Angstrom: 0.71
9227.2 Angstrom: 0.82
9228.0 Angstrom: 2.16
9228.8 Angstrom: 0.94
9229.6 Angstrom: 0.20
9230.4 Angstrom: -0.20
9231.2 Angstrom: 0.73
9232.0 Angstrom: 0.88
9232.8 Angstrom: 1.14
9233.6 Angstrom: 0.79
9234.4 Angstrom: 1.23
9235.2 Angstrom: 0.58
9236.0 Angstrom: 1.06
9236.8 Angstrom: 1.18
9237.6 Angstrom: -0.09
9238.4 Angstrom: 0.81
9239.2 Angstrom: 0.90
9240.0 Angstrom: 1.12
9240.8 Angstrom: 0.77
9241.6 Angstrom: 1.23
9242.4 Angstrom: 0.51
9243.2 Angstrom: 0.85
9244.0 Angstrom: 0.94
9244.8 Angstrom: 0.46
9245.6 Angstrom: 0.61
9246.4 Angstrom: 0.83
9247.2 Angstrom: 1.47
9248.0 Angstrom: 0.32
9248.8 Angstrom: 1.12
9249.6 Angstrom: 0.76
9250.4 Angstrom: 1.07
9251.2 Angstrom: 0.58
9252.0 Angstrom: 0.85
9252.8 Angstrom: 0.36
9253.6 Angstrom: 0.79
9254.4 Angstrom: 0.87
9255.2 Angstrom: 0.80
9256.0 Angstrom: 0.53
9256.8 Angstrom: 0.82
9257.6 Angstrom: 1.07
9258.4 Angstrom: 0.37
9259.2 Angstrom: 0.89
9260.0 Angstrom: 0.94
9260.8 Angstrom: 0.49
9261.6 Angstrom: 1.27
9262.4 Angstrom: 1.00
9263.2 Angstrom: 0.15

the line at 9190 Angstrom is [S II] 6716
